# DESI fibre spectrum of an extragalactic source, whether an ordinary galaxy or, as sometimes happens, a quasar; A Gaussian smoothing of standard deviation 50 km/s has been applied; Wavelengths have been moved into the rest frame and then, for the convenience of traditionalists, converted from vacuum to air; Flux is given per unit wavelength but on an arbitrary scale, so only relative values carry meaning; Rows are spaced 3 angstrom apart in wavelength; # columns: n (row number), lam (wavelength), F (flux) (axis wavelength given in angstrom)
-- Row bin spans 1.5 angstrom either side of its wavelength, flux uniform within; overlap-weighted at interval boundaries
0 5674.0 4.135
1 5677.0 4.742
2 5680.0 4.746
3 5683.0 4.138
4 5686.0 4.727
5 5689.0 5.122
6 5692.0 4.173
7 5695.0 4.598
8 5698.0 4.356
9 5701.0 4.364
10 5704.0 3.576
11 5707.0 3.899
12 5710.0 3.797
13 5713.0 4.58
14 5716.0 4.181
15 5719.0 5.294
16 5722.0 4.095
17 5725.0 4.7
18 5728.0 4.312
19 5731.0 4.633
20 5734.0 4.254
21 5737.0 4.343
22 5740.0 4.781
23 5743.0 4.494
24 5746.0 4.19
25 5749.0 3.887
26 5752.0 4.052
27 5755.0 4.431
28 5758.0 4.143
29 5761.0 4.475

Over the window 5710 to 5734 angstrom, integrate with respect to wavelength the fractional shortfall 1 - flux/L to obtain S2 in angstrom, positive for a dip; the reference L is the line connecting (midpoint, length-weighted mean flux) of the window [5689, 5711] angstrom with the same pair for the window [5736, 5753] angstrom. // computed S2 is -1.3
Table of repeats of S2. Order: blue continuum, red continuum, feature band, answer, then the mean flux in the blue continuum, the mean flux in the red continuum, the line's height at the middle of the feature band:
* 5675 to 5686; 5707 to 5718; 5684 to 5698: -0.5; 4.55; 4.2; 4.43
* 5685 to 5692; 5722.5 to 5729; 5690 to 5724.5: 2.4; 4.78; 4.46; 4.62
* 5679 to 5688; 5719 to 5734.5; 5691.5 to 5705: 0.9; 4.56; 4.49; 4.54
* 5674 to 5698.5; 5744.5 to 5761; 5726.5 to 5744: -0.8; 4.56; 4.17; 4.27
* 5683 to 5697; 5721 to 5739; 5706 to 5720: 0.5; 4.59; 4.41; 4.49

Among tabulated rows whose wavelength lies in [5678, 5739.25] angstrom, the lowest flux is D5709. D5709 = 3.576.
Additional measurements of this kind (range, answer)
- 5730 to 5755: 3.887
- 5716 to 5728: 4.095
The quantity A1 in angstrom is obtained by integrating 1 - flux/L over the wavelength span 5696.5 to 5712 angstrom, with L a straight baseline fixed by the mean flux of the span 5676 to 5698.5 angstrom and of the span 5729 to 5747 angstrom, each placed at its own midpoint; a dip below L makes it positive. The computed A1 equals 1.78 angstrom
